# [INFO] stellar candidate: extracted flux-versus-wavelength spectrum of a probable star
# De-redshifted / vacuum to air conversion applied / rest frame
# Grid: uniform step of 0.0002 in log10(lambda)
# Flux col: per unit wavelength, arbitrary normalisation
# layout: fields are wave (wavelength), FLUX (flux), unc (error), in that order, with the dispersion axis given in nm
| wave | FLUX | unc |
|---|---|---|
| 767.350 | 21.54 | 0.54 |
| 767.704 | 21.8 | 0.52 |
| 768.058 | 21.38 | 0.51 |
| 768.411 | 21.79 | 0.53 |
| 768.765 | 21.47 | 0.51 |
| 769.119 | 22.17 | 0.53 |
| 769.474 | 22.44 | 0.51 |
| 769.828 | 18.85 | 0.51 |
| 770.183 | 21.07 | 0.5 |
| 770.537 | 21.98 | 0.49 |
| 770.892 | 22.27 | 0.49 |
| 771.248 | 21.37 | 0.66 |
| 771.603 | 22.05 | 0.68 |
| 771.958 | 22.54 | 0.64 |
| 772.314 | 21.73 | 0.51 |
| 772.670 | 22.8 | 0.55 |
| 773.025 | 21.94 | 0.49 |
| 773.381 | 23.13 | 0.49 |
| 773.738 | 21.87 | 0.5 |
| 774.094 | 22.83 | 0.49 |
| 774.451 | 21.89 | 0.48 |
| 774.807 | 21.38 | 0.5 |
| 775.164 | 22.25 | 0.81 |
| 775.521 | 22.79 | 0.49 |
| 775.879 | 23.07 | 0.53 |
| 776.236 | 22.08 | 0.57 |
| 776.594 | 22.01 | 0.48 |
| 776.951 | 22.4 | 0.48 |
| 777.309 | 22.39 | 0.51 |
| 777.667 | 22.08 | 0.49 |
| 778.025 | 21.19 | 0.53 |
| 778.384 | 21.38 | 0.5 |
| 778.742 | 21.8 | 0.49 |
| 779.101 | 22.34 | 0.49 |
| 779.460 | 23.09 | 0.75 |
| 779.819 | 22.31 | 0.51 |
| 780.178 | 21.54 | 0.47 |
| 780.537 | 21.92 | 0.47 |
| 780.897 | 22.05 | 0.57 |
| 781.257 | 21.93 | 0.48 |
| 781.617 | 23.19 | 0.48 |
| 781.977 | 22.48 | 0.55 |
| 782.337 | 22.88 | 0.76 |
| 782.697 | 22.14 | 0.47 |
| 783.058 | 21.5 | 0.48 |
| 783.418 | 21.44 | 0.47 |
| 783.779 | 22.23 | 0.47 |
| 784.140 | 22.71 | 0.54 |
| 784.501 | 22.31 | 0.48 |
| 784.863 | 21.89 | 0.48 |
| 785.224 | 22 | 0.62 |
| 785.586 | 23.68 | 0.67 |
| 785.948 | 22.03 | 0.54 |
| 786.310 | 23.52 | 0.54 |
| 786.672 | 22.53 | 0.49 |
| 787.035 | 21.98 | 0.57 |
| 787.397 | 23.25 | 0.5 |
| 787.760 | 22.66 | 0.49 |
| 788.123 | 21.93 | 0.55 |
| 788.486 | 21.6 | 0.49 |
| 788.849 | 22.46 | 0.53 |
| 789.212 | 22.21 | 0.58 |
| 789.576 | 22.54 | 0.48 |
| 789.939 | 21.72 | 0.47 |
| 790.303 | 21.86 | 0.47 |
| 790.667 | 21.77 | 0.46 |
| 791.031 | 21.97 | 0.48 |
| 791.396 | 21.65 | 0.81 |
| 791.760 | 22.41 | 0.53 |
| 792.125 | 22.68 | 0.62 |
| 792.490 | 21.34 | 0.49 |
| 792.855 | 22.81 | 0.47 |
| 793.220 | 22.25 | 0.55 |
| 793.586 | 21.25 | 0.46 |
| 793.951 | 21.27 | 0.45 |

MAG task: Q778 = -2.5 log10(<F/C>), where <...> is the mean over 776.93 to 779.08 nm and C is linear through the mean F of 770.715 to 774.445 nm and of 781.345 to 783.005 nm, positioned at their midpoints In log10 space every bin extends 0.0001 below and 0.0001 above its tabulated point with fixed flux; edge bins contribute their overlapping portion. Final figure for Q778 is 0.03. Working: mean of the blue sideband 22.2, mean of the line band 21.9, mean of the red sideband 22.5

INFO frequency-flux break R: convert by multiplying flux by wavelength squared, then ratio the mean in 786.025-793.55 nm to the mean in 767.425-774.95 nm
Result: 1.07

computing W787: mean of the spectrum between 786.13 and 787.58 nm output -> 22.8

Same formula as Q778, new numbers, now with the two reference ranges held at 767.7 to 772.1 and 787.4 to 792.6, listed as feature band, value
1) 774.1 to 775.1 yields -0.009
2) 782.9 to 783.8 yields 0.015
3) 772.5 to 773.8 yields -0.039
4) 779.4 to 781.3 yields -0.011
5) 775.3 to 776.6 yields -0.038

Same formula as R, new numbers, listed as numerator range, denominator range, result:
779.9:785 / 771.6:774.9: 1.02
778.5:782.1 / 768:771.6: 1.06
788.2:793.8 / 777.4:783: 1.02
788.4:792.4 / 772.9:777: 1.03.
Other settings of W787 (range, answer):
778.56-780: 22.4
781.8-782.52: 22.7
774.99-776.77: 22.4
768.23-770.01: 21.3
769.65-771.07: 21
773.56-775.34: 22.1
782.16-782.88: 22.5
